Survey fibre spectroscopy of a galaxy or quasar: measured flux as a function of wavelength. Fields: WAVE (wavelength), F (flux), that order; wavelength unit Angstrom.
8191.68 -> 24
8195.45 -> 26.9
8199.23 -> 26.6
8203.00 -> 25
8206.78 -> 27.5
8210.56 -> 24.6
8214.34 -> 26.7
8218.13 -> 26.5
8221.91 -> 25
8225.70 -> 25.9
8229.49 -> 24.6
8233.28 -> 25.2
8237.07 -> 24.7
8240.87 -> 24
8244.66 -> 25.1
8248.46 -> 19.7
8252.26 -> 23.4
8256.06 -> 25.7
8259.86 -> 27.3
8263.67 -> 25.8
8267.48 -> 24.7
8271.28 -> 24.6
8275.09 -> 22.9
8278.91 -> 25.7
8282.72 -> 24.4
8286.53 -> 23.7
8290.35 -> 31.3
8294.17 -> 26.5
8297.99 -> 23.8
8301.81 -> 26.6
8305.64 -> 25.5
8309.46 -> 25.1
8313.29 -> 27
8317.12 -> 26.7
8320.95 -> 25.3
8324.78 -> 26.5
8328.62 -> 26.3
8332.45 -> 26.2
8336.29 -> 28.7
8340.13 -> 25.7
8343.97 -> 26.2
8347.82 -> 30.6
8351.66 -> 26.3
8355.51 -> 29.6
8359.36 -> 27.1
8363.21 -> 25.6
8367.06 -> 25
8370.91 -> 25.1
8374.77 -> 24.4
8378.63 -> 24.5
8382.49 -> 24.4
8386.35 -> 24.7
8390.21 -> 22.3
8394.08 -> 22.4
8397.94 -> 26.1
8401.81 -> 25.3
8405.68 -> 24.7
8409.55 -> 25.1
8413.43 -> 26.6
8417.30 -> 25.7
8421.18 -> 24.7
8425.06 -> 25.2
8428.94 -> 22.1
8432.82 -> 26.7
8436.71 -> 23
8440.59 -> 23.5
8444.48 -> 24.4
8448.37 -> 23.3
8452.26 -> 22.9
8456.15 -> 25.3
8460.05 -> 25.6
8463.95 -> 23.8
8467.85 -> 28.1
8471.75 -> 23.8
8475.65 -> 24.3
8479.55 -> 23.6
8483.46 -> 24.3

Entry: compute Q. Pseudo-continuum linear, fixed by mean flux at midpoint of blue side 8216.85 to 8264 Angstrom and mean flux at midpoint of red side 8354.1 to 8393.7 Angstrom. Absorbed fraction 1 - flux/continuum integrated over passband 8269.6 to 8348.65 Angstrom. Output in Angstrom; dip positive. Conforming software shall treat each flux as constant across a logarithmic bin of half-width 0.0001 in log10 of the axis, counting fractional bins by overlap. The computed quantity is -3.7 Angstrom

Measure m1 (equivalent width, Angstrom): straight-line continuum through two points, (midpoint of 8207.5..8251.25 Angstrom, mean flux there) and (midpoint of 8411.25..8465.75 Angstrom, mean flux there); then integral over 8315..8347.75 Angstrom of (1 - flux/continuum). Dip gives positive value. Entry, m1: -2.7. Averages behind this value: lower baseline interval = 24.8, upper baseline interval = 24.5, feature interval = 26.7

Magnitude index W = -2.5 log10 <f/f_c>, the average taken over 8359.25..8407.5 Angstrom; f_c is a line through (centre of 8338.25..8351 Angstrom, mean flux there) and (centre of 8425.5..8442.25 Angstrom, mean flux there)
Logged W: 0.05 mag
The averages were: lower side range 27.4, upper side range 24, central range 24.7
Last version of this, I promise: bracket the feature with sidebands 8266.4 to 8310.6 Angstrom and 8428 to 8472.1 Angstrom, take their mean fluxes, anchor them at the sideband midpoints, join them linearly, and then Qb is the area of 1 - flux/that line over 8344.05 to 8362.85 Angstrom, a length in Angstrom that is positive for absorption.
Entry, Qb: -2.2 Angstrom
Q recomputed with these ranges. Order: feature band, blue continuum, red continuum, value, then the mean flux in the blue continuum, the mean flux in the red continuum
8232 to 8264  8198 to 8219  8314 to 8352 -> 2.30 Angstrom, 26.1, 26.9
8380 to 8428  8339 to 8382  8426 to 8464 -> 0.87 Angstrom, 26.3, 24.1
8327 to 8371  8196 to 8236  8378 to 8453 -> -3.69 Angstrom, 25.8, 24.4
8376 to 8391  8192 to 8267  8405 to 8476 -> 0.43 Angstrom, 25.2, 24.7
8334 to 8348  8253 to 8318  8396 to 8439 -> -1.11 Angstrom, 25.7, 25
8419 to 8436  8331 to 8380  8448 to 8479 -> 0.49 Angstrom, 26.6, 24.7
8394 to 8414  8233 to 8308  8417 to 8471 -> -0.42 Angstrom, 25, 24.5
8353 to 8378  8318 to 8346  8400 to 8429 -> -0.14 Angstrom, 26.4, 25.1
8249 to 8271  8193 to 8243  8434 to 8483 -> 0.36 Angstrom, 25.6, 24.3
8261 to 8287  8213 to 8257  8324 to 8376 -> 0.69 Angstrom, 24.7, 26.7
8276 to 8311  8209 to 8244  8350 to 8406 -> -0.77 Angstrom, 25.2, 25.2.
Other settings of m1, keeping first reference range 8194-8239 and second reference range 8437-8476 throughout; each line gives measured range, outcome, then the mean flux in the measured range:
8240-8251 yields 1.18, 22.9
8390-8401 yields 0.35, 24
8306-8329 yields -0.82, 26.1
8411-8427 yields -0.57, 25.5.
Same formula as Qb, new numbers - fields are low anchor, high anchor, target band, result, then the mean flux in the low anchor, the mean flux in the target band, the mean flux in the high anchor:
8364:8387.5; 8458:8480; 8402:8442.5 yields 0.14 Angstrom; 24.7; 24.8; 25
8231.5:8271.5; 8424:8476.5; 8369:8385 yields -0.09 Angstrom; 24.6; 24.6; 24.4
